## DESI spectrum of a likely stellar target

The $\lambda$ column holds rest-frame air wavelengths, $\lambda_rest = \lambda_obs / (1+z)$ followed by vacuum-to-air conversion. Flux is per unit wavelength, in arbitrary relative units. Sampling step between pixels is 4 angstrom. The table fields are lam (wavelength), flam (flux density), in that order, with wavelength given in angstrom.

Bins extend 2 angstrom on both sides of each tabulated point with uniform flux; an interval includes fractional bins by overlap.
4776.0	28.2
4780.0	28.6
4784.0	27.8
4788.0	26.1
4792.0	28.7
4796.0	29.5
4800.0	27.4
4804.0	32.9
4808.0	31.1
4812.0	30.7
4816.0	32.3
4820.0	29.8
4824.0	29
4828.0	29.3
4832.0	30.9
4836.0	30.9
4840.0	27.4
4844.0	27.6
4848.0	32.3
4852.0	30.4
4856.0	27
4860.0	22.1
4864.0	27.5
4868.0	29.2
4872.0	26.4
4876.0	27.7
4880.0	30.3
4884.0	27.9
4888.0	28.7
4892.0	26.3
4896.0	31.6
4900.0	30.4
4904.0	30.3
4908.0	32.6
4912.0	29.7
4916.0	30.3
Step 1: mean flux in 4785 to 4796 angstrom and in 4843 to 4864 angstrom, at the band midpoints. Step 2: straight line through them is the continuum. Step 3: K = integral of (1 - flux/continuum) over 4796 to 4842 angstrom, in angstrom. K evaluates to -3.8 angstrom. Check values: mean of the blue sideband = 27.8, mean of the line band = 30.1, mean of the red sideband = 27.9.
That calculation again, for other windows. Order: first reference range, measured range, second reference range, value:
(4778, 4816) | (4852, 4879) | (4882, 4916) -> 2.3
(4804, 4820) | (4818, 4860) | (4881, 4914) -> 2.4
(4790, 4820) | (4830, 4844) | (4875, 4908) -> 0.3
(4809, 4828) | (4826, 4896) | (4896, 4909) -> 5.2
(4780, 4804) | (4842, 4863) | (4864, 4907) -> 0.6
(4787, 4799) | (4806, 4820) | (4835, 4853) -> -1.2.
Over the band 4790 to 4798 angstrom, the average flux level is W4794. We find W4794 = 29.1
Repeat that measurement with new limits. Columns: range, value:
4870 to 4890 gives 28.2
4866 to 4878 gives 27.8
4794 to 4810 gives 30.2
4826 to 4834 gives 30.1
